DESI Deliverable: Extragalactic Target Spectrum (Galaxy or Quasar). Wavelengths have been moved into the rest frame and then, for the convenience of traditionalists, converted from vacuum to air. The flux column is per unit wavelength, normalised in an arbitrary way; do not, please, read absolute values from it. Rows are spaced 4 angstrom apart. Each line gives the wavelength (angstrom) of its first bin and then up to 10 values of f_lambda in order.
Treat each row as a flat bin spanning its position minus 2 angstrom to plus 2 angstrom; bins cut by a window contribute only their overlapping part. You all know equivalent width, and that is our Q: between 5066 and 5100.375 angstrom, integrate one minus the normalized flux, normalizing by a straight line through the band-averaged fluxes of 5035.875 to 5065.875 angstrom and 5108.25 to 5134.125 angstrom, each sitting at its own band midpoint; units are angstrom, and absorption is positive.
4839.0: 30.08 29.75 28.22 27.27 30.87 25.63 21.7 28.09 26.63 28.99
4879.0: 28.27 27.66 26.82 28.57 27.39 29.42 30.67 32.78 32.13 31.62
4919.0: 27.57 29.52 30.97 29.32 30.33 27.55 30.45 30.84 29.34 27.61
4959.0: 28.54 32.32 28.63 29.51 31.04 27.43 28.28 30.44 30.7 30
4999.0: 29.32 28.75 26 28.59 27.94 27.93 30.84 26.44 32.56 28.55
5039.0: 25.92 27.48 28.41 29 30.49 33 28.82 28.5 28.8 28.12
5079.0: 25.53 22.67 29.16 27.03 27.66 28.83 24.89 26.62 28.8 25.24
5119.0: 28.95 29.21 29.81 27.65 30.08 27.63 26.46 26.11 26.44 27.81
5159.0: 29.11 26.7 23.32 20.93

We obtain 1.6 angstrom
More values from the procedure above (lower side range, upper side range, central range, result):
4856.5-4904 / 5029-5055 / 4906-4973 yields -4.70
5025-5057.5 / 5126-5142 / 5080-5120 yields 2.40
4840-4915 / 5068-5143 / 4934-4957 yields -0.89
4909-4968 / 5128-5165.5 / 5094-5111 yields 0.52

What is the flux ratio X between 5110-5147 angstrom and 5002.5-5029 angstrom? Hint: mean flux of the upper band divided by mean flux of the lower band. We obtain 1.00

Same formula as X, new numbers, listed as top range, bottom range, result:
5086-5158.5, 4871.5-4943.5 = 0.94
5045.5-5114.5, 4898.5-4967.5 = 0.93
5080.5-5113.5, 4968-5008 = 0.92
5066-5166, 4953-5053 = 0.95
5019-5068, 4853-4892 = 1.07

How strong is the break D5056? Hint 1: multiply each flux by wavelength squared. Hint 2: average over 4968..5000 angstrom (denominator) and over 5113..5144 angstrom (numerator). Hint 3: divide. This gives 1.01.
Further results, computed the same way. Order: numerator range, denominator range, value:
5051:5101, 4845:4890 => 1.12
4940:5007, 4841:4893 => 1.11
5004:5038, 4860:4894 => 1.12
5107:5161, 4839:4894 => 1.12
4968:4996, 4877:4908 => 1.06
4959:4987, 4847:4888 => 1.13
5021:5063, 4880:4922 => 1.05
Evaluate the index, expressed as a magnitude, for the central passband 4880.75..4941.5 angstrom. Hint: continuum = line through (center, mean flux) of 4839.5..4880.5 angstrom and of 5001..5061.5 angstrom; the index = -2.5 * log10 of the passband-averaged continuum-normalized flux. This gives -0.06 mag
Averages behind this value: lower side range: 27.6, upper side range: 28.8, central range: 29.5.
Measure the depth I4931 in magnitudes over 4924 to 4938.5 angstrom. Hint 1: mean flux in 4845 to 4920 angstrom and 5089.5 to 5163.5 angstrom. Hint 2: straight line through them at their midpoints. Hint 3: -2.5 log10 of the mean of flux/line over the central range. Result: -0.06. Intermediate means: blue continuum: 28.4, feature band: 29.9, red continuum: 27.7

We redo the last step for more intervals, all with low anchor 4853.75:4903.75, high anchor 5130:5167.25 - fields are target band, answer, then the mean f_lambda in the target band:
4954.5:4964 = -0.07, 29.5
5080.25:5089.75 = 0.06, 26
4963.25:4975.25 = -0.09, 29.9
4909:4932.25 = -0.10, 30.2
